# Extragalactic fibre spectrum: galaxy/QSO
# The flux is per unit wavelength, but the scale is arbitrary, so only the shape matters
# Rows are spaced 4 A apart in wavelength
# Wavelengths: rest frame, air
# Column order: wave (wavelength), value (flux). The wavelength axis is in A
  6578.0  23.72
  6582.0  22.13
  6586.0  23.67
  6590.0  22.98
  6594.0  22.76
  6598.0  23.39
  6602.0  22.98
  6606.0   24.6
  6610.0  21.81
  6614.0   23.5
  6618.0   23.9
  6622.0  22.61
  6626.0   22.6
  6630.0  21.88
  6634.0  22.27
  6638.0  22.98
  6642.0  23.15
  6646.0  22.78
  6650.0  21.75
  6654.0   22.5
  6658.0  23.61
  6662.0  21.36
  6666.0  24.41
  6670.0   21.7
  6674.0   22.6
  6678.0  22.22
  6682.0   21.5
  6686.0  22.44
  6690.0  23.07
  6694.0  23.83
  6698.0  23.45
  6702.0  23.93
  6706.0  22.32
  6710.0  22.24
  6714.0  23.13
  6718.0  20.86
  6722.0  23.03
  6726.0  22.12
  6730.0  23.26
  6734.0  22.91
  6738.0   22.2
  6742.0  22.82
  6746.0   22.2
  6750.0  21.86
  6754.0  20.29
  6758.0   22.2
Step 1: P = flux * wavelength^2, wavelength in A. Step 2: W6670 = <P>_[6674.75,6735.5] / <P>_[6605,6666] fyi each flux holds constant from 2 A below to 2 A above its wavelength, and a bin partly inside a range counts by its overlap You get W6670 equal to 1.02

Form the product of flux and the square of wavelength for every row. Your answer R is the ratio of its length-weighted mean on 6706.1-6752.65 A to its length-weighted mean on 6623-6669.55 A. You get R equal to 1.01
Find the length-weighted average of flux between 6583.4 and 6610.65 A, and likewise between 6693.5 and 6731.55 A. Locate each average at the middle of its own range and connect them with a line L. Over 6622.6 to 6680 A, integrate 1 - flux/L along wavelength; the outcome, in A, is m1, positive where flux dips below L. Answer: 1.1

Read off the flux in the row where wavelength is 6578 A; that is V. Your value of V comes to 23.72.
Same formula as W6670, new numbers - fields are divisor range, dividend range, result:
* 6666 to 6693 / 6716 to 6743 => 1.01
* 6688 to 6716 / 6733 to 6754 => 0.97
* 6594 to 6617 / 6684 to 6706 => 1.03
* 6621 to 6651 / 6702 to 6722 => 1.02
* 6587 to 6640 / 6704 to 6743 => 1.01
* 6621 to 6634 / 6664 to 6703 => 1.04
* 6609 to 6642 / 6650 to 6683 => 1.00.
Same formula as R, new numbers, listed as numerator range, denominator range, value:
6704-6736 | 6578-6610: 1.01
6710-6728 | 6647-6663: 1.01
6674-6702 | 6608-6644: 1.02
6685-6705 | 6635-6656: 1.05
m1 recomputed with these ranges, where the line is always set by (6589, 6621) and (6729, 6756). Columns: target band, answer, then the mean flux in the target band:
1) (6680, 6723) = -0.4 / 22.7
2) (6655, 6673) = 0.0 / 22.7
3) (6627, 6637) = 0.3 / 22.2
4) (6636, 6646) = 0.0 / 23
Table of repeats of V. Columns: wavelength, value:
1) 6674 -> 22.6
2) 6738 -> 22.2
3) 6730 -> 23.26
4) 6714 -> 23.13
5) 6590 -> 22.98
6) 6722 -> 23.03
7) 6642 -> 23.15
